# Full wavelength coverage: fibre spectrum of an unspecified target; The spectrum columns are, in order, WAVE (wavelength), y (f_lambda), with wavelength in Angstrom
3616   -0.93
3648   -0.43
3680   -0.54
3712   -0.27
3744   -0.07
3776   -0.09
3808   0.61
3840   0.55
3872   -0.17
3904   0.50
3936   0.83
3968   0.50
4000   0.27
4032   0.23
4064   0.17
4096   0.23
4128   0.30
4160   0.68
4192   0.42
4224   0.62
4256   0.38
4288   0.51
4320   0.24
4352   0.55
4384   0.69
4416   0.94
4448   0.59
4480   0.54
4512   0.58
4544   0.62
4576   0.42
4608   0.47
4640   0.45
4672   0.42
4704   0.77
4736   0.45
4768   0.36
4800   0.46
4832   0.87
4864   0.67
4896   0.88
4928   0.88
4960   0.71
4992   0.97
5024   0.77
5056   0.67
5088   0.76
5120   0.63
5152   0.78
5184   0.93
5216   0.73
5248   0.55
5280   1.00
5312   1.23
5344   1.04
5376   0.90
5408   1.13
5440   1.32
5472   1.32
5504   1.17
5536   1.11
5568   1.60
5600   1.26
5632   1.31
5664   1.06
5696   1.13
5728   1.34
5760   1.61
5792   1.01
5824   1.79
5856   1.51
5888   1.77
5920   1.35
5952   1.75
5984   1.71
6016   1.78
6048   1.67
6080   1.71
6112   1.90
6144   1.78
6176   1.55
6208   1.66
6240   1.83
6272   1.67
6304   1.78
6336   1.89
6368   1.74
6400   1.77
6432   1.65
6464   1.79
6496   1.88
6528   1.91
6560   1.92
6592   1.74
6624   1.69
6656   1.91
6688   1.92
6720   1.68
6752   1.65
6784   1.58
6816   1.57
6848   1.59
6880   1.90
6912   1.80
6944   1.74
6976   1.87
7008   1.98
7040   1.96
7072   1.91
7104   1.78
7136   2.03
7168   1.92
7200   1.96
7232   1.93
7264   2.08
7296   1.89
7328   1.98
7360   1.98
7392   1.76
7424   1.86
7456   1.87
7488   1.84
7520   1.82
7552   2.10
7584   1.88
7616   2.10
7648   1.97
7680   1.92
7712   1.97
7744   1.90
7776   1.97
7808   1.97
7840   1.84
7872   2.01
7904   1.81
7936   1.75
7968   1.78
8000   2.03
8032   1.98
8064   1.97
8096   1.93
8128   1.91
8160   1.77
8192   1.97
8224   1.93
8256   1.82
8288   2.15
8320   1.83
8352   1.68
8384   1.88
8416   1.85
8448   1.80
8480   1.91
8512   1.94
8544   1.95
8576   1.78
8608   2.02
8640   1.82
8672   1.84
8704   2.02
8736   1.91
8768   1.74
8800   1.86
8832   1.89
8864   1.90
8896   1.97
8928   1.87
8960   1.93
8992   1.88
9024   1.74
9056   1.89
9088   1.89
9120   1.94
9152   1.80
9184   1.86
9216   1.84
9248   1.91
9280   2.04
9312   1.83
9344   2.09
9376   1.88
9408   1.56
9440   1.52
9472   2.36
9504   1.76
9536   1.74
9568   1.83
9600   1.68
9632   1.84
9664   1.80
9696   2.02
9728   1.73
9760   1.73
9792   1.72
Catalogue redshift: 0.32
